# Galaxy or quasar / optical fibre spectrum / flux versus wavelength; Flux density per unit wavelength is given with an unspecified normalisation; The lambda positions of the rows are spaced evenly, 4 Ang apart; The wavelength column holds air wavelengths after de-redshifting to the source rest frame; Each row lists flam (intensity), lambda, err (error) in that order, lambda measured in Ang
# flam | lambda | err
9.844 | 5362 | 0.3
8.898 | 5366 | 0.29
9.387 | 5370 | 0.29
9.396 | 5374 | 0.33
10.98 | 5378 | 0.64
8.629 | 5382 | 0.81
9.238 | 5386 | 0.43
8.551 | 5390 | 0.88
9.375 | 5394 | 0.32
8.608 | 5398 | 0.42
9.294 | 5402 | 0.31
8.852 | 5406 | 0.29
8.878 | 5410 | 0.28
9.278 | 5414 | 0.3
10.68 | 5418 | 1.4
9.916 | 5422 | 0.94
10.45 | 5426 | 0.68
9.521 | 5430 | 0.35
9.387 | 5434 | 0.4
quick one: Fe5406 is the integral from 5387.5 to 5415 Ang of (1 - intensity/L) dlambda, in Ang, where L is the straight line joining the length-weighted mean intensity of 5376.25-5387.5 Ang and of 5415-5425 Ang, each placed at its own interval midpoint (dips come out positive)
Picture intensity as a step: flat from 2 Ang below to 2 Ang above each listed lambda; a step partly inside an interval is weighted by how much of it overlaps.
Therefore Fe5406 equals 2.6 Ang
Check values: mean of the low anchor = 9.6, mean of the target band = 8.97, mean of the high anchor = 10.2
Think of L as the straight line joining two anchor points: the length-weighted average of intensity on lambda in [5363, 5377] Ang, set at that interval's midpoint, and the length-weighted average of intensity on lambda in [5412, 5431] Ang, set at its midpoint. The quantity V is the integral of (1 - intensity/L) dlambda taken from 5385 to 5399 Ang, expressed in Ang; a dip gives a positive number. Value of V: 1.0 Ang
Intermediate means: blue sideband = 9.4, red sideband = 9.99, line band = 8.95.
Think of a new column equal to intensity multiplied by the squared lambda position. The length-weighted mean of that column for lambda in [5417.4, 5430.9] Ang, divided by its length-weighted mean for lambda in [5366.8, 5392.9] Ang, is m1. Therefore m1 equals 1.1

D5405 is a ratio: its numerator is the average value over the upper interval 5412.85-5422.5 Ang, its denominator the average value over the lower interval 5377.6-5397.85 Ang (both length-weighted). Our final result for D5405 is 1.09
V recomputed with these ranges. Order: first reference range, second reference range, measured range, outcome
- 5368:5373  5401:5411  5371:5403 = -0.2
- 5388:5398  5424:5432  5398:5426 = 0.0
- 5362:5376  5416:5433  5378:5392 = 0.6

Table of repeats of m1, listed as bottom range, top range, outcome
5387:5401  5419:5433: 1.13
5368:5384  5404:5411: 0.93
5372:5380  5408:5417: 0.92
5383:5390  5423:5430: 1.15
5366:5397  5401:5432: 1.05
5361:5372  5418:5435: 1.09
